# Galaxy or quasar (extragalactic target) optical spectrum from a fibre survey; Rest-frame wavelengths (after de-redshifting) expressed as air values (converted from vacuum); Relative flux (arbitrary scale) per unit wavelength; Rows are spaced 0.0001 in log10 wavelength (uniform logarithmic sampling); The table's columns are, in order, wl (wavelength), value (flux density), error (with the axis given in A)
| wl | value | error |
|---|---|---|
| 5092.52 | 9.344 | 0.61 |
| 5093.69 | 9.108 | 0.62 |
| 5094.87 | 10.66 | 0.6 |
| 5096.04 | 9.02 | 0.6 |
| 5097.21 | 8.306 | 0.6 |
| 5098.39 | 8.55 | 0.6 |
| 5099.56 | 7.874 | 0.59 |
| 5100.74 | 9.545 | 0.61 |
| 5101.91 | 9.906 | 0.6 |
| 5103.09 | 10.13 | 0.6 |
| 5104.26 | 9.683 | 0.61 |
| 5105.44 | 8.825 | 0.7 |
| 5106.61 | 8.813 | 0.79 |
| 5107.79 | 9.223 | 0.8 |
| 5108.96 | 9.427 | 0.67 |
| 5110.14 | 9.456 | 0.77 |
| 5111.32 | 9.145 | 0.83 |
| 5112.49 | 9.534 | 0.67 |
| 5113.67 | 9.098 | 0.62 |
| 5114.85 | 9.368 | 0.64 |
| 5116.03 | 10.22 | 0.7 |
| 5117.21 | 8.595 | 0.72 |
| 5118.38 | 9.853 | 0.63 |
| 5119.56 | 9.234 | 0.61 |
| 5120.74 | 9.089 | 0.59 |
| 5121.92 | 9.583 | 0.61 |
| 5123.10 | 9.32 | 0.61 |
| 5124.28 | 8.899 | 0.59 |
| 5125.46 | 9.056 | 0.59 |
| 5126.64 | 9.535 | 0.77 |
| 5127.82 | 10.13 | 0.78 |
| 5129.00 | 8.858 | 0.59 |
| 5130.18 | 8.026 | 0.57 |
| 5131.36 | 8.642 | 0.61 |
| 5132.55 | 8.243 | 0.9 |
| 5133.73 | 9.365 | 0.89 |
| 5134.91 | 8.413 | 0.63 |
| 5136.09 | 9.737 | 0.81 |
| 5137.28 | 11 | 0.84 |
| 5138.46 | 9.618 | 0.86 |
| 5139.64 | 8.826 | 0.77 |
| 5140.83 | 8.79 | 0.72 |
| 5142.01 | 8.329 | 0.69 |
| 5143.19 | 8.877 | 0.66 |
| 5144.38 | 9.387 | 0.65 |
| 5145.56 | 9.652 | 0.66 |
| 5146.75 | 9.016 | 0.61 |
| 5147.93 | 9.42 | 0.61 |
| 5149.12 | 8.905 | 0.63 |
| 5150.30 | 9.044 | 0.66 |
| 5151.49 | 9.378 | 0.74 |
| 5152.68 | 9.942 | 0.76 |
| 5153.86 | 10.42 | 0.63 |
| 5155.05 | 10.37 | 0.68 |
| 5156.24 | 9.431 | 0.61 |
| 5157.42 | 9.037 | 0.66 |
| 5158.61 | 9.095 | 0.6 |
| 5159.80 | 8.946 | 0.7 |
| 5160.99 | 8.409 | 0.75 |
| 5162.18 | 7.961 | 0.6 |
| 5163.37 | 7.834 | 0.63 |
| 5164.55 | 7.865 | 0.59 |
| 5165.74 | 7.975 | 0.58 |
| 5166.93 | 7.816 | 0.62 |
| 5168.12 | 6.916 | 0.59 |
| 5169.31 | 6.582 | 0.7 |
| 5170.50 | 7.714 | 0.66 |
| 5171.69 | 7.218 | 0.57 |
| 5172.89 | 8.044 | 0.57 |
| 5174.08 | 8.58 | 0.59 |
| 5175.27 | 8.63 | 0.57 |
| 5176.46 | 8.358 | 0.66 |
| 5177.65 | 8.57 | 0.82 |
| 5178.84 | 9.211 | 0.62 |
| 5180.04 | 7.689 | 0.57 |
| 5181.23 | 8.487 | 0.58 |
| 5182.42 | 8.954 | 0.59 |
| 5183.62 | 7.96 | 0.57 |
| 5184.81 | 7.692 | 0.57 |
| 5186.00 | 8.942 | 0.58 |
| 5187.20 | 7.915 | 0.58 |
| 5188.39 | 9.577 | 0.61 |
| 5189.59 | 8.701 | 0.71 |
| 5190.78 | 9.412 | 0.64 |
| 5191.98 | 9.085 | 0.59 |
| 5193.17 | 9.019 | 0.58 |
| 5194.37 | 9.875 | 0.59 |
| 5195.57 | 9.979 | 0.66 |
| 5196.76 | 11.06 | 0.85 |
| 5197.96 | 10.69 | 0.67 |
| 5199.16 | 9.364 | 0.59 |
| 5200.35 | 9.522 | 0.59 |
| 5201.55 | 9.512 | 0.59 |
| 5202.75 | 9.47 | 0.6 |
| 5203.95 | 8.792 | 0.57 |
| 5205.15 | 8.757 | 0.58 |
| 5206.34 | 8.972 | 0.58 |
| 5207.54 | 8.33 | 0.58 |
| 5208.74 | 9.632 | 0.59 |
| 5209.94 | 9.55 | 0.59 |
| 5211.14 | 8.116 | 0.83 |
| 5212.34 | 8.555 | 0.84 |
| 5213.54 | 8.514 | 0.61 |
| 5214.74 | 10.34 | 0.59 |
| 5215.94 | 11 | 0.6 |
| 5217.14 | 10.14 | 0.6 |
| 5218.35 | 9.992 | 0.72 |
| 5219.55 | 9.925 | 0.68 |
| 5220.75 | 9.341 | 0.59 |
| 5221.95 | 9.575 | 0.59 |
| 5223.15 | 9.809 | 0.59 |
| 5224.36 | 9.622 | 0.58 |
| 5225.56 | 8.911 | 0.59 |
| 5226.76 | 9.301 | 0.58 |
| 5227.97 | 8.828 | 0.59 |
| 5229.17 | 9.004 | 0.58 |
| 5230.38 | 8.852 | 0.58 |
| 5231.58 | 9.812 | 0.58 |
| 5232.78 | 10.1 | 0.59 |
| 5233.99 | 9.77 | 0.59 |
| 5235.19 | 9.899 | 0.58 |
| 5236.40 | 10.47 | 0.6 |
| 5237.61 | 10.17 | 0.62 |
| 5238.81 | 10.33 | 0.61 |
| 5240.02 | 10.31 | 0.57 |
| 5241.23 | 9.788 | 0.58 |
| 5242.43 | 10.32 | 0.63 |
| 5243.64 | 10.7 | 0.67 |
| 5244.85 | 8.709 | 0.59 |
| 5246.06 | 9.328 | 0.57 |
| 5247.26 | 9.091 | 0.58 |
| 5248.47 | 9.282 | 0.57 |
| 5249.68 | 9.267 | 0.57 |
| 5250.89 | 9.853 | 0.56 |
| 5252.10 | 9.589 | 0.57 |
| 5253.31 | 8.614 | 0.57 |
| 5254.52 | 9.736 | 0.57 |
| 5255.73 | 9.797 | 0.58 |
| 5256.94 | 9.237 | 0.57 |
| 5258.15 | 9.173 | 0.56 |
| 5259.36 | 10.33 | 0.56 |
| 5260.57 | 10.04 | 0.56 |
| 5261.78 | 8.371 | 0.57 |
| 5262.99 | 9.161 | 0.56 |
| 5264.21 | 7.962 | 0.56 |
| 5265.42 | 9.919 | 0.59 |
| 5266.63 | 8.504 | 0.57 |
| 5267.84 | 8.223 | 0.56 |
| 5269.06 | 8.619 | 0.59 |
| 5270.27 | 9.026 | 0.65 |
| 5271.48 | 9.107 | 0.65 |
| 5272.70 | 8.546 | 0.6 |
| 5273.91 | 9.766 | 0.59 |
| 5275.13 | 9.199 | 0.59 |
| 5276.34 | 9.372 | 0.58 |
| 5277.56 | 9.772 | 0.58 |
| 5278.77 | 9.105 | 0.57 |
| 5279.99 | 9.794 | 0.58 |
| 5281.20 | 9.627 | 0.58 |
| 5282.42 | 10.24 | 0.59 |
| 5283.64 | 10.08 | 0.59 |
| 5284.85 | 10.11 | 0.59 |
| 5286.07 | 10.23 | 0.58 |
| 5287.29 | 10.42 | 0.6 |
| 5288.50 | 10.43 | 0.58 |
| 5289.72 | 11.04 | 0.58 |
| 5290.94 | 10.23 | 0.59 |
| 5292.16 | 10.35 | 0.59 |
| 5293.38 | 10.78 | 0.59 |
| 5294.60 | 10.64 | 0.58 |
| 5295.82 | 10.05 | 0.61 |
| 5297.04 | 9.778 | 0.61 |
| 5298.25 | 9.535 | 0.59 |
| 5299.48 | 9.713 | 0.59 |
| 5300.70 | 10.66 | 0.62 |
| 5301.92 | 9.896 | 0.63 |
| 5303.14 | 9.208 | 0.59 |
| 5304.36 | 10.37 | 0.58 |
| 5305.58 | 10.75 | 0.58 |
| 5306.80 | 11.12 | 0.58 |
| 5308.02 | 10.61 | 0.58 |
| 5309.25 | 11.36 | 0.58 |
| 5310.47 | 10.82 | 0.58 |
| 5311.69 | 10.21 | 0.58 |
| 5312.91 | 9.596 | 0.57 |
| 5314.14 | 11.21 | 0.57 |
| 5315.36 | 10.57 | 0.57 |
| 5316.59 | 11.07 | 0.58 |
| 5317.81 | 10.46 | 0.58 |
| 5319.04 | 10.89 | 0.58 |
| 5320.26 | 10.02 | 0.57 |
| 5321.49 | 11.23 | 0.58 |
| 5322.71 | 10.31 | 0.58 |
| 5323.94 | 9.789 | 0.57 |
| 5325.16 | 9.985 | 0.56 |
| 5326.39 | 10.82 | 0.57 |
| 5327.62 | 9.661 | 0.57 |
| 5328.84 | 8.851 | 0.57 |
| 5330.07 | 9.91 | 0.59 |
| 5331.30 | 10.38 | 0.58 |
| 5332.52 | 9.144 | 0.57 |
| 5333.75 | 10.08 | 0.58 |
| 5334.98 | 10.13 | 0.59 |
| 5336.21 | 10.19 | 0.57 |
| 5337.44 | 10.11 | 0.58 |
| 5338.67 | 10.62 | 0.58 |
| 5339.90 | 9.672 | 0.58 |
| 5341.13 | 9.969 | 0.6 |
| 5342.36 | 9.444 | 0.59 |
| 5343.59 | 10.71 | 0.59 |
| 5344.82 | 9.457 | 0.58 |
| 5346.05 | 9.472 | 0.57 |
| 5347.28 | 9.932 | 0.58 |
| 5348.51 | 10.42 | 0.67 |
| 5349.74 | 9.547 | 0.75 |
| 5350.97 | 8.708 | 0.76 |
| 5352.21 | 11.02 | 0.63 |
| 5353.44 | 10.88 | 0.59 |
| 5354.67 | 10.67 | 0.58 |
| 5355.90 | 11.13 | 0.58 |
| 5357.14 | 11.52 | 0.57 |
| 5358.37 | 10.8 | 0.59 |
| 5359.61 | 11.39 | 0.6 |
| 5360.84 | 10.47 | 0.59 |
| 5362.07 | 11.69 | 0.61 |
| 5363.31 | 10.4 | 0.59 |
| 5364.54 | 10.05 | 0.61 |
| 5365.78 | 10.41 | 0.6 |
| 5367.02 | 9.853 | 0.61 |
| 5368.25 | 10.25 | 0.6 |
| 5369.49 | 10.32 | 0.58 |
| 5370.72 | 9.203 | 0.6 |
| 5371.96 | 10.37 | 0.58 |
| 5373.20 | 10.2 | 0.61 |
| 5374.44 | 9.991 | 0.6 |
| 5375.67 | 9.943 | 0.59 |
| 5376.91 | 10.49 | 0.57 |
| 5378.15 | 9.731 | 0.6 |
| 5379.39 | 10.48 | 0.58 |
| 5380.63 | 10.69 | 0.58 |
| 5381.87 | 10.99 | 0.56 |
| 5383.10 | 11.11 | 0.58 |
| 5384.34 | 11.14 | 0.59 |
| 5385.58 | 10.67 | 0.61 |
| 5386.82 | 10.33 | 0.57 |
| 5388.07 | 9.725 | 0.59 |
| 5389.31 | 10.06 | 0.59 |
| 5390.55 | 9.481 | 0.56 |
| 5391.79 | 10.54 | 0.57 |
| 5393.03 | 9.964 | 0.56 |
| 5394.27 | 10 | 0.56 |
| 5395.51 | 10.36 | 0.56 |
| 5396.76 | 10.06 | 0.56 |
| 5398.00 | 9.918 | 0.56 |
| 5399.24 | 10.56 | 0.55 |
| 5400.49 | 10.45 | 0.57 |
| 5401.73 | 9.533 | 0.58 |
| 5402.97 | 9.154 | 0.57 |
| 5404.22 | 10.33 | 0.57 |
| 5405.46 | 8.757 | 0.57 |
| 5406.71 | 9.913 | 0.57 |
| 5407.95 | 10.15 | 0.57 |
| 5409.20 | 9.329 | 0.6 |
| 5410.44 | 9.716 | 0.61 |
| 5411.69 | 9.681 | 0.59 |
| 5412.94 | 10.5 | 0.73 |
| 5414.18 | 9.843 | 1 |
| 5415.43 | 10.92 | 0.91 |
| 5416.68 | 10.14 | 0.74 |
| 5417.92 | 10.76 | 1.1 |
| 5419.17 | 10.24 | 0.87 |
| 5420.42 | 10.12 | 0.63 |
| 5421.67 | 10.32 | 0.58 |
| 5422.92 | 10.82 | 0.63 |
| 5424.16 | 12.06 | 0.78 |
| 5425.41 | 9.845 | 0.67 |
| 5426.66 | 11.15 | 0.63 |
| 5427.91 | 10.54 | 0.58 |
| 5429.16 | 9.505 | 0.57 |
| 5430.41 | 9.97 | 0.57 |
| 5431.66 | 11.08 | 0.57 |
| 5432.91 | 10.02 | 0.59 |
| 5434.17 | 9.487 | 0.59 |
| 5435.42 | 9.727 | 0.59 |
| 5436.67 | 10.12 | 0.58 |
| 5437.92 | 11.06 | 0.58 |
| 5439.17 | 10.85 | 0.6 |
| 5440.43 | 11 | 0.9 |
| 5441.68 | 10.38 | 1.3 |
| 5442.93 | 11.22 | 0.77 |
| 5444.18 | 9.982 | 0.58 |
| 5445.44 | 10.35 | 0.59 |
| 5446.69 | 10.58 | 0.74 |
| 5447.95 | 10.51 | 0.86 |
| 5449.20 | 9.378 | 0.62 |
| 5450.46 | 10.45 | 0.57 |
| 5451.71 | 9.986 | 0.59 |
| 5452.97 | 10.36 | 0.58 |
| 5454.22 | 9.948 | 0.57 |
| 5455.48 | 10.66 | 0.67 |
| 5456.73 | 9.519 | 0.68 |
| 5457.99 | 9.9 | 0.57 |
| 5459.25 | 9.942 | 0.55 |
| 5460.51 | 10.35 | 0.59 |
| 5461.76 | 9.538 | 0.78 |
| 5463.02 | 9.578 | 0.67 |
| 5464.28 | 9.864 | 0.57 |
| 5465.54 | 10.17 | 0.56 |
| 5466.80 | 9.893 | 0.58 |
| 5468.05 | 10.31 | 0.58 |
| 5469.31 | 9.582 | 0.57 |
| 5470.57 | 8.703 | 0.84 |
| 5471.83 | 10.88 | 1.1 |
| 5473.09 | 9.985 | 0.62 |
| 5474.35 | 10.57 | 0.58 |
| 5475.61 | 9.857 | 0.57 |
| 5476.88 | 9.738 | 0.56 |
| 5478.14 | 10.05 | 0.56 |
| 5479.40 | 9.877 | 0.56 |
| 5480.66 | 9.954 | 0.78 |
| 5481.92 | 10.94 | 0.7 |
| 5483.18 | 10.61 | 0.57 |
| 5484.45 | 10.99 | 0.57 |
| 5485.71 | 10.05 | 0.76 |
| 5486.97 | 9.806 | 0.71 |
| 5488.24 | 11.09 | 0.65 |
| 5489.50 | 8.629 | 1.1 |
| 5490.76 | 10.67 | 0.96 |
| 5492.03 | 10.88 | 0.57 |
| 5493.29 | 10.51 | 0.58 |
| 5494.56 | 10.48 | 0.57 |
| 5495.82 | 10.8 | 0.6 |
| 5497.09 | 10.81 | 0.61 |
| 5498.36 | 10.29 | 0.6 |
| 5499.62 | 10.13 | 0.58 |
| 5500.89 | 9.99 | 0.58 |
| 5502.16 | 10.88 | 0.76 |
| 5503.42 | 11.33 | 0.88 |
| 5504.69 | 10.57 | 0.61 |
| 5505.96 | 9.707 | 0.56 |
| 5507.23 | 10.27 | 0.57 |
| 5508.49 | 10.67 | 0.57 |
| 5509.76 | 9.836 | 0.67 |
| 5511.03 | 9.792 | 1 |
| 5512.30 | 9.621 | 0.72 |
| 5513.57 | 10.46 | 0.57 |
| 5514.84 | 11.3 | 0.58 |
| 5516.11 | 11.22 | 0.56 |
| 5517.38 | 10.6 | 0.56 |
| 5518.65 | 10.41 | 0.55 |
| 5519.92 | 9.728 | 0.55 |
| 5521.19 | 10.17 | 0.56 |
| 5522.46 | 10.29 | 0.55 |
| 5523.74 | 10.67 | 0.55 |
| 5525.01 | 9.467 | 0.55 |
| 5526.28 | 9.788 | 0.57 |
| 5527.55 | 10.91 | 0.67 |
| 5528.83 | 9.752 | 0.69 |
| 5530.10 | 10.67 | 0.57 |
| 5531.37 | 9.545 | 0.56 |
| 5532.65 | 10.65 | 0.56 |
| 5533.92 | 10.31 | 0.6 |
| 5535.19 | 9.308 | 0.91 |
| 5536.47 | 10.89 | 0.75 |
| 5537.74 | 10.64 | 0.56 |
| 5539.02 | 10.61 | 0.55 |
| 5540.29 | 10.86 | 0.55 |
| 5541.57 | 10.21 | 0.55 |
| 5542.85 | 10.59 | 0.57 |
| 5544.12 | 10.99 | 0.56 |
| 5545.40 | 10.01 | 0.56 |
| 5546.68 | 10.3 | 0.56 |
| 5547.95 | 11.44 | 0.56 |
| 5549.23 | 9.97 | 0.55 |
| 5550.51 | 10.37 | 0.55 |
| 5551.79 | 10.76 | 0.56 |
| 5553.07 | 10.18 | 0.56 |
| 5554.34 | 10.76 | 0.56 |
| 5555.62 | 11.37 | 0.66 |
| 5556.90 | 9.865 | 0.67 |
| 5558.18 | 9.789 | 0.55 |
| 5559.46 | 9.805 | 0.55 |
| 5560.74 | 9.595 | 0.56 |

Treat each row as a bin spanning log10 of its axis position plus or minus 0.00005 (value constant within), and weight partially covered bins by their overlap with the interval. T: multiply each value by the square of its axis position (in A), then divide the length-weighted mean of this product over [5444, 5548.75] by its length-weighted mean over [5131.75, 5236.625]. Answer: 1.27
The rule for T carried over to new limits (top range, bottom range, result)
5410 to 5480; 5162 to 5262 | 1.22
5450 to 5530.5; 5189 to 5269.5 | 1.19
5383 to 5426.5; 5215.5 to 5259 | 1.12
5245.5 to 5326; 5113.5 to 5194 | 1.17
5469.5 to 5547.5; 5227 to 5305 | 1.17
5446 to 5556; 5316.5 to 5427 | 1.05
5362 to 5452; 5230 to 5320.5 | 1.09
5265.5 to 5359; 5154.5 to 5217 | 1.20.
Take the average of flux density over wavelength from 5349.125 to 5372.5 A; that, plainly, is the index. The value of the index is 10.5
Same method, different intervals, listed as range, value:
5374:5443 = 10.3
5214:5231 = 9.61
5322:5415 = 10.2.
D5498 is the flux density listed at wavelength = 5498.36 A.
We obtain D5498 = 10.29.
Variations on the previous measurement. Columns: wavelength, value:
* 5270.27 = 9.026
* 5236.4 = 10.47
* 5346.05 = 9.472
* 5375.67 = 9.943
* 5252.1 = 9.589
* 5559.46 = 9.805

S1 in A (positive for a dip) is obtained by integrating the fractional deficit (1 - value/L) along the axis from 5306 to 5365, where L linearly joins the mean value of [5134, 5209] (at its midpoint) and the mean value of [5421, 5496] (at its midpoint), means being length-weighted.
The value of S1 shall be -4.13 A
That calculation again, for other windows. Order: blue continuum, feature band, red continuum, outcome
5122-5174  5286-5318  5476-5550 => -3.15 A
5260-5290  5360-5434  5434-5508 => -2.24 A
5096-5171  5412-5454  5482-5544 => -1.27 A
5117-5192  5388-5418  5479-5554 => -0.29 A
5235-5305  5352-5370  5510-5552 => -1.45 A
